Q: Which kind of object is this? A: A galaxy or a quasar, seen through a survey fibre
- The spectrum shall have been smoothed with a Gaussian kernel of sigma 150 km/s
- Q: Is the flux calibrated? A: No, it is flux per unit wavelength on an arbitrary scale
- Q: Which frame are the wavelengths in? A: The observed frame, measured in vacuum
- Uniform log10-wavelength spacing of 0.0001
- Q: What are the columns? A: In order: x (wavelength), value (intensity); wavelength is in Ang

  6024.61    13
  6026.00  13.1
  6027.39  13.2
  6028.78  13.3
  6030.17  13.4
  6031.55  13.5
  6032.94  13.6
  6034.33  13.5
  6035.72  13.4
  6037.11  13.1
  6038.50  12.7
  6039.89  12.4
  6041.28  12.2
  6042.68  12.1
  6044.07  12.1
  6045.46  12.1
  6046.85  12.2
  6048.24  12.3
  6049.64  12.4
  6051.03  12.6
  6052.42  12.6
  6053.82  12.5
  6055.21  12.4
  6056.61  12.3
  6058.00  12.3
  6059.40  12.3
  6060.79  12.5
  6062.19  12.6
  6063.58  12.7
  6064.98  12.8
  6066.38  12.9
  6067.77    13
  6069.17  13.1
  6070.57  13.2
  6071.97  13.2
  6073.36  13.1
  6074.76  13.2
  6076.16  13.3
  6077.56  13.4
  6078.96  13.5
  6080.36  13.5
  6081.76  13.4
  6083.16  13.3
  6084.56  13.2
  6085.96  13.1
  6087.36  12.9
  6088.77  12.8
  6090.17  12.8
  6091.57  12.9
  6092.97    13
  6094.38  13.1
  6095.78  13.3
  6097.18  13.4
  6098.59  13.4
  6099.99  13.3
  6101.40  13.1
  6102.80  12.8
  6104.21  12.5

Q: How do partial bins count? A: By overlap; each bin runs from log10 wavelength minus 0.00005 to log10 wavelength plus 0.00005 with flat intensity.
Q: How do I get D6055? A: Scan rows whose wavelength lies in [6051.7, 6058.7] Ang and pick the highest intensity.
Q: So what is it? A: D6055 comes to 12.6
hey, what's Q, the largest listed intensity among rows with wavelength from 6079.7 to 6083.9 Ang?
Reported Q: 13.5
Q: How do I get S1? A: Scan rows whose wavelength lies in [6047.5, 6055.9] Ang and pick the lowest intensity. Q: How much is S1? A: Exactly 12.3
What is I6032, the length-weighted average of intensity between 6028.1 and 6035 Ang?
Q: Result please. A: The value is 13.5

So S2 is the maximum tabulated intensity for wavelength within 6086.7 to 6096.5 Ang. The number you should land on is 13.3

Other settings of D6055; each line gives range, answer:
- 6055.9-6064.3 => 12.7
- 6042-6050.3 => 12.4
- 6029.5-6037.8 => 13.6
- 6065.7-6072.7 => 13.2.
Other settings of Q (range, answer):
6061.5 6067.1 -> 12.9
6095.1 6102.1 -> 13.4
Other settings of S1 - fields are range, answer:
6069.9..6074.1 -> 13.1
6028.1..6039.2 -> 12.7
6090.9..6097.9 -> 12.9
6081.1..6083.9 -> 13.3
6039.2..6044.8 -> 12.1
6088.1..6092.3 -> 12.8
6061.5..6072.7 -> 12.6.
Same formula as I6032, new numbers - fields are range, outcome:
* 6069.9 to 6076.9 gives 13.2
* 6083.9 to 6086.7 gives 13.2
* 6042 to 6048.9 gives 12.2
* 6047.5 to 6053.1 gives 12.5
